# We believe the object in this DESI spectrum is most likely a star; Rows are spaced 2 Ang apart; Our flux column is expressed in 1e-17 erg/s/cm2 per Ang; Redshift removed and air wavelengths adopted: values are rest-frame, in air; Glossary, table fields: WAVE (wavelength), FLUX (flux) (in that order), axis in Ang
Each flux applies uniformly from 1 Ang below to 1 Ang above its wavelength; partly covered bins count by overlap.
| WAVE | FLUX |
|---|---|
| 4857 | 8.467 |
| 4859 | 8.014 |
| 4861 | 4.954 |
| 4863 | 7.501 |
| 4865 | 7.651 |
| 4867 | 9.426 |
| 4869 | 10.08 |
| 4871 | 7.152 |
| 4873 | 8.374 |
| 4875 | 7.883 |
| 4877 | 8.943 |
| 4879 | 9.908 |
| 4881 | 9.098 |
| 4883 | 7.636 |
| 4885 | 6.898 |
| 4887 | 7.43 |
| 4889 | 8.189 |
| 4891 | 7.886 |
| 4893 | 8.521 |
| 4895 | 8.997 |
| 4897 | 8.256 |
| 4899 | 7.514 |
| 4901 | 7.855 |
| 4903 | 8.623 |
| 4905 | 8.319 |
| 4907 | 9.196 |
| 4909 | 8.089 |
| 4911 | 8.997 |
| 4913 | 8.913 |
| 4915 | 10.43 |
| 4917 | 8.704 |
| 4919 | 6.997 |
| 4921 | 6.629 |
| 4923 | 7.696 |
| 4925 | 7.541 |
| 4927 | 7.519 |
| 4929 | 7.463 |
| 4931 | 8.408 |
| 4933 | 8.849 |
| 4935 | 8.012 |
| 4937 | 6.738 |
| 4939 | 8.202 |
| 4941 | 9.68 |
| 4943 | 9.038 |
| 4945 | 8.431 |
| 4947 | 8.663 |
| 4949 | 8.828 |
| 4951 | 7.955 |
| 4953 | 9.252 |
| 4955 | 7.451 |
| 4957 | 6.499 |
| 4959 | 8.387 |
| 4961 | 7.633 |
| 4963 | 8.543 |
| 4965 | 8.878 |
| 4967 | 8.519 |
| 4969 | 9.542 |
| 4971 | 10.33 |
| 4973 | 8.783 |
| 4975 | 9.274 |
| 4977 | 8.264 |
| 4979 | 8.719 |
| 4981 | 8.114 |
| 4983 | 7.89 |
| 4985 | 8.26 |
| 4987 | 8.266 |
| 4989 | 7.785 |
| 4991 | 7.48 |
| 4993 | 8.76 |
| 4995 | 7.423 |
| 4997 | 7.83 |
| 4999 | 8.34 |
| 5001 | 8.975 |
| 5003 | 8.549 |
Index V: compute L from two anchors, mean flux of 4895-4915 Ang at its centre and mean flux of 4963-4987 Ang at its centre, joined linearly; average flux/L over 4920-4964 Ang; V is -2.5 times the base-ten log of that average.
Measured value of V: 0.08 mag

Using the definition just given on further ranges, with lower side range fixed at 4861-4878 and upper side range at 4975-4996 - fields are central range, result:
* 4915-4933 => 0.043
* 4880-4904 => 0.013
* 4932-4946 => -0.034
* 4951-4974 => -0.045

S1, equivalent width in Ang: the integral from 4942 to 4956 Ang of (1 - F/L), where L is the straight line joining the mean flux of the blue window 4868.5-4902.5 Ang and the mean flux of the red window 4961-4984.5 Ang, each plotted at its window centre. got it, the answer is 0.1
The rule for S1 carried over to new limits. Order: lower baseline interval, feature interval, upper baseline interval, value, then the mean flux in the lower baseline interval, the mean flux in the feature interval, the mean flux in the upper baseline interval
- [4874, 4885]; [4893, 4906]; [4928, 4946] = 0.27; 8.53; 8.28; 8.31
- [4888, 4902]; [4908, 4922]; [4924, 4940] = -0.70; 8.17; 8.39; 7.84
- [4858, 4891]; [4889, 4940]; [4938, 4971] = 0.72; 8.07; 8.17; 8.53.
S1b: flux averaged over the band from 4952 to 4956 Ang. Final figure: 8.35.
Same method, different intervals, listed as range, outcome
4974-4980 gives 8.75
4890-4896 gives 8.47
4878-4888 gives 8.19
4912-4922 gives 8.33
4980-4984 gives 8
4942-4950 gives 8.74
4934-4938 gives 7.38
